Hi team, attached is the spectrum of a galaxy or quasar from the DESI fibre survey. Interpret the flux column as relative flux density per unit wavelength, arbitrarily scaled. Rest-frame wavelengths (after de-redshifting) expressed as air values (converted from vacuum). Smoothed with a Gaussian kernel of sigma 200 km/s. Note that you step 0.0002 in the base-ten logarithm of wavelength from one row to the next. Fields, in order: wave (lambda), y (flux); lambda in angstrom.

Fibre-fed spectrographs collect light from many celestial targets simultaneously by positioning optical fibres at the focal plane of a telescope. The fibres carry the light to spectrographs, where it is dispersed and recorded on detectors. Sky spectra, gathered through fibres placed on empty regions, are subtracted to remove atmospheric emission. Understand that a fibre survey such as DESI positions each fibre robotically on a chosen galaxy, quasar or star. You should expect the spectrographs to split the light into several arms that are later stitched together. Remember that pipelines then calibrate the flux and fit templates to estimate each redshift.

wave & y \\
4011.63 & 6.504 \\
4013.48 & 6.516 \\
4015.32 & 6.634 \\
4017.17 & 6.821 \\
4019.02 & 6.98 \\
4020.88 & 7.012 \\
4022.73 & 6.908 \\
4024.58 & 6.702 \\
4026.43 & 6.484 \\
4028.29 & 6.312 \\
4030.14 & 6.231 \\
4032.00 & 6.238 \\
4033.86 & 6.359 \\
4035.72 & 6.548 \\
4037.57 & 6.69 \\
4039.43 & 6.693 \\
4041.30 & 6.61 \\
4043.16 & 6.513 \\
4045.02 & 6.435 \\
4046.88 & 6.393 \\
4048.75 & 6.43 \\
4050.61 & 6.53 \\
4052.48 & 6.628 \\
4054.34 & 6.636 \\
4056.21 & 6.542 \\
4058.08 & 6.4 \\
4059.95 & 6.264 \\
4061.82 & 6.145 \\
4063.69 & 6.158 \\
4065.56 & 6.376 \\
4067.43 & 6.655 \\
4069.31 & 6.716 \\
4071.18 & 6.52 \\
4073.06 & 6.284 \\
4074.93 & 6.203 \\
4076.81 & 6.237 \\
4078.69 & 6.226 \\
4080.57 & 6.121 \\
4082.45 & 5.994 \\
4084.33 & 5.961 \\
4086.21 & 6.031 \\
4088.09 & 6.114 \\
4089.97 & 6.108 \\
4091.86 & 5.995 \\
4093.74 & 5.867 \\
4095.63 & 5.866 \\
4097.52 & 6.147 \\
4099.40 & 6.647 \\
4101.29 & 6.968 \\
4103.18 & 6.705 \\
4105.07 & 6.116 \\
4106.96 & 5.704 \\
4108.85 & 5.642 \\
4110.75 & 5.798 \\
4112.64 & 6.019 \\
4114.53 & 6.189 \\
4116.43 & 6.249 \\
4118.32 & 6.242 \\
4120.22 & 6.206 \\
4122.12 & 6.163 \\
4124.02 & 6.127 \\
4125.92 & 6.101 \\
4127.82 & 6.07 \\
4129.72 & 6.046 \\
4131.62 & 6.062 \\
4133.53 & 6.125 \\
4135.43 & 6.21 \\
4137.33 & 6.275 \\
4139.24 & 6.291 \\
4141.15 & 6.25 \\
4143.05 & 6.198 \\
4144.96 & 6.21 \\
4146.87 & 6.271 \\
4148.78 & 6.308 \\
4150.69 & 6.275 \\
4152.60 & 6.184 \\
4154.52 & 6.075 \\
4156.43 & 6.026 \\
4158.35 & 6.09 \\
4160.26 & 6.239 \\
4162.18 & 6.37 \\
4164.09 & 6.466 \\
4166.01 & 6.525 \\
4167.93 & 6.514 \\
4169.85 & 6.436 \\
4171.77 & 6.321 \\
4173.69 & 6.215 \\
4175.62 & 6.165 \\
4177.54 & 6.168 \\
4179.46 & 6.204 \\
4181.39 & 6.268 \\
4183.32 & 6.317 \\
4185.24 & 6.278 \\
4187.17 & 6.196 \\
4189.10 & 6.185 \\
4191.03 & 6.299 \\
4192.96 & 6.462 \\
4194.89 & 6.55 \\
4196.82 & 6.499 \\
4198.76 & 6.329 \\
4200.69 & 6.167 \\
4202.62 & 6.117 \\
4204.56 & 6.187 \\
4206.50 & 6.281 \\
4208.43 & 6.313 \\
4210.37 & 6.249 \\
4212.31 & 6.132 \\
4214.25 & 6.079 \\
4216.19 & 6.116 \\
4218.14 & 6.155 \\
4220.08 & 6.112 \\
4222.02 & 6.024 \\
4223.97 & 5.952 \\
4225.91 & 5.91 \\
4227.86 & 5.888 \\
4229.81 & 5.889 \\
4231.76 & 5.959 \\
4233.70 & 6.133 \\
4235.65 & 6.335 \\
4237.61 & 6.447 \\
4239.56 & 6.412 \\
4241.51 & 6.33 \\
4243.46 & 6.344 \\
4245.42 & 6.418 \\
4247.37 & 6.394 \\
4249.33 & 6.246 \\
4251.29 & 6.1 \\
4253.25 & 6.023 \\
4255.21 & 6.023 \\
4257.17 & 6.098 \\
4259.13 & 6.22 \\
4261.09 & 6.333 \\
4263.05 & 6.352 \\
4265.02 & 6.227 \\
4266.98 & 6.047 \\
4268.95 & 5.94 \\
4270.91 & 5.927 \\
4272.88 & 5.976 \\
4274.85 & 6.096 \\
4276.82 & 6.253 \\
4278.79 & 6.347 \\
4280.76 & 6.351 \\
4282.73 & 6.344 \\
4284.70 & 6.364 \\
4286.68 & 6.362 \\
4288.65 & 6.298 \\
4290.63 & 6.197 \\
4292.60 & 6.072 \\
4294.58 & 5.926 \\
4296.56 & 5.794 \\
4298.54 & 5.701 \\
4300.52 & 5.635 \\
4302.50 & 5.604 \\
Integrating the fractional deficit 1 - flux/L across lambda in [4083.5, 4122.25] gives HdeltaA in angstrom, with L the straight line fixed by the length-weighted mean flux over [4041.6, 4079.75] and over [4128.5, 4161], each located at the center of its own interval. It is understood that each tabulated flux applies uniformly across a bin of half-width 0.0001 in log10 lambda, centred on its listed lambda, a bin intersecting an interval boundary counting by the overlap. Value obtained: 1.0 angstrom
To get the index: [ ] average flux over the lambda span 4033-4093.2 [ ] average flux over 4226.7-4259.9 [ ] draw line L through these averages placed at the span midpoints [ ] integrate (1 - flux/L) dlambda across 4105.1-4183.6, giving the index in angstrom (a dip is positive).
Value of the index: 1.2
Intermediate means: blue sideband 6.36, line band 6.18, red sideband 6.19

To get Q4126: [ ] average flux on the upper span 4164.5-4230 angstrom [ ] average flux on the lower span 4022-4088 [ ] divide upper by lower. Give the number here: 0.97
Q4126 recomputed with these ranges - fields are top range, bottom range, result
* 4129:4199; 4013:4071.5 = 0.96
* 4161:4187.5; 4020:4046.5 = 0.96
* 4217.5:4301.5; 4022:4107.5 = 0.97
